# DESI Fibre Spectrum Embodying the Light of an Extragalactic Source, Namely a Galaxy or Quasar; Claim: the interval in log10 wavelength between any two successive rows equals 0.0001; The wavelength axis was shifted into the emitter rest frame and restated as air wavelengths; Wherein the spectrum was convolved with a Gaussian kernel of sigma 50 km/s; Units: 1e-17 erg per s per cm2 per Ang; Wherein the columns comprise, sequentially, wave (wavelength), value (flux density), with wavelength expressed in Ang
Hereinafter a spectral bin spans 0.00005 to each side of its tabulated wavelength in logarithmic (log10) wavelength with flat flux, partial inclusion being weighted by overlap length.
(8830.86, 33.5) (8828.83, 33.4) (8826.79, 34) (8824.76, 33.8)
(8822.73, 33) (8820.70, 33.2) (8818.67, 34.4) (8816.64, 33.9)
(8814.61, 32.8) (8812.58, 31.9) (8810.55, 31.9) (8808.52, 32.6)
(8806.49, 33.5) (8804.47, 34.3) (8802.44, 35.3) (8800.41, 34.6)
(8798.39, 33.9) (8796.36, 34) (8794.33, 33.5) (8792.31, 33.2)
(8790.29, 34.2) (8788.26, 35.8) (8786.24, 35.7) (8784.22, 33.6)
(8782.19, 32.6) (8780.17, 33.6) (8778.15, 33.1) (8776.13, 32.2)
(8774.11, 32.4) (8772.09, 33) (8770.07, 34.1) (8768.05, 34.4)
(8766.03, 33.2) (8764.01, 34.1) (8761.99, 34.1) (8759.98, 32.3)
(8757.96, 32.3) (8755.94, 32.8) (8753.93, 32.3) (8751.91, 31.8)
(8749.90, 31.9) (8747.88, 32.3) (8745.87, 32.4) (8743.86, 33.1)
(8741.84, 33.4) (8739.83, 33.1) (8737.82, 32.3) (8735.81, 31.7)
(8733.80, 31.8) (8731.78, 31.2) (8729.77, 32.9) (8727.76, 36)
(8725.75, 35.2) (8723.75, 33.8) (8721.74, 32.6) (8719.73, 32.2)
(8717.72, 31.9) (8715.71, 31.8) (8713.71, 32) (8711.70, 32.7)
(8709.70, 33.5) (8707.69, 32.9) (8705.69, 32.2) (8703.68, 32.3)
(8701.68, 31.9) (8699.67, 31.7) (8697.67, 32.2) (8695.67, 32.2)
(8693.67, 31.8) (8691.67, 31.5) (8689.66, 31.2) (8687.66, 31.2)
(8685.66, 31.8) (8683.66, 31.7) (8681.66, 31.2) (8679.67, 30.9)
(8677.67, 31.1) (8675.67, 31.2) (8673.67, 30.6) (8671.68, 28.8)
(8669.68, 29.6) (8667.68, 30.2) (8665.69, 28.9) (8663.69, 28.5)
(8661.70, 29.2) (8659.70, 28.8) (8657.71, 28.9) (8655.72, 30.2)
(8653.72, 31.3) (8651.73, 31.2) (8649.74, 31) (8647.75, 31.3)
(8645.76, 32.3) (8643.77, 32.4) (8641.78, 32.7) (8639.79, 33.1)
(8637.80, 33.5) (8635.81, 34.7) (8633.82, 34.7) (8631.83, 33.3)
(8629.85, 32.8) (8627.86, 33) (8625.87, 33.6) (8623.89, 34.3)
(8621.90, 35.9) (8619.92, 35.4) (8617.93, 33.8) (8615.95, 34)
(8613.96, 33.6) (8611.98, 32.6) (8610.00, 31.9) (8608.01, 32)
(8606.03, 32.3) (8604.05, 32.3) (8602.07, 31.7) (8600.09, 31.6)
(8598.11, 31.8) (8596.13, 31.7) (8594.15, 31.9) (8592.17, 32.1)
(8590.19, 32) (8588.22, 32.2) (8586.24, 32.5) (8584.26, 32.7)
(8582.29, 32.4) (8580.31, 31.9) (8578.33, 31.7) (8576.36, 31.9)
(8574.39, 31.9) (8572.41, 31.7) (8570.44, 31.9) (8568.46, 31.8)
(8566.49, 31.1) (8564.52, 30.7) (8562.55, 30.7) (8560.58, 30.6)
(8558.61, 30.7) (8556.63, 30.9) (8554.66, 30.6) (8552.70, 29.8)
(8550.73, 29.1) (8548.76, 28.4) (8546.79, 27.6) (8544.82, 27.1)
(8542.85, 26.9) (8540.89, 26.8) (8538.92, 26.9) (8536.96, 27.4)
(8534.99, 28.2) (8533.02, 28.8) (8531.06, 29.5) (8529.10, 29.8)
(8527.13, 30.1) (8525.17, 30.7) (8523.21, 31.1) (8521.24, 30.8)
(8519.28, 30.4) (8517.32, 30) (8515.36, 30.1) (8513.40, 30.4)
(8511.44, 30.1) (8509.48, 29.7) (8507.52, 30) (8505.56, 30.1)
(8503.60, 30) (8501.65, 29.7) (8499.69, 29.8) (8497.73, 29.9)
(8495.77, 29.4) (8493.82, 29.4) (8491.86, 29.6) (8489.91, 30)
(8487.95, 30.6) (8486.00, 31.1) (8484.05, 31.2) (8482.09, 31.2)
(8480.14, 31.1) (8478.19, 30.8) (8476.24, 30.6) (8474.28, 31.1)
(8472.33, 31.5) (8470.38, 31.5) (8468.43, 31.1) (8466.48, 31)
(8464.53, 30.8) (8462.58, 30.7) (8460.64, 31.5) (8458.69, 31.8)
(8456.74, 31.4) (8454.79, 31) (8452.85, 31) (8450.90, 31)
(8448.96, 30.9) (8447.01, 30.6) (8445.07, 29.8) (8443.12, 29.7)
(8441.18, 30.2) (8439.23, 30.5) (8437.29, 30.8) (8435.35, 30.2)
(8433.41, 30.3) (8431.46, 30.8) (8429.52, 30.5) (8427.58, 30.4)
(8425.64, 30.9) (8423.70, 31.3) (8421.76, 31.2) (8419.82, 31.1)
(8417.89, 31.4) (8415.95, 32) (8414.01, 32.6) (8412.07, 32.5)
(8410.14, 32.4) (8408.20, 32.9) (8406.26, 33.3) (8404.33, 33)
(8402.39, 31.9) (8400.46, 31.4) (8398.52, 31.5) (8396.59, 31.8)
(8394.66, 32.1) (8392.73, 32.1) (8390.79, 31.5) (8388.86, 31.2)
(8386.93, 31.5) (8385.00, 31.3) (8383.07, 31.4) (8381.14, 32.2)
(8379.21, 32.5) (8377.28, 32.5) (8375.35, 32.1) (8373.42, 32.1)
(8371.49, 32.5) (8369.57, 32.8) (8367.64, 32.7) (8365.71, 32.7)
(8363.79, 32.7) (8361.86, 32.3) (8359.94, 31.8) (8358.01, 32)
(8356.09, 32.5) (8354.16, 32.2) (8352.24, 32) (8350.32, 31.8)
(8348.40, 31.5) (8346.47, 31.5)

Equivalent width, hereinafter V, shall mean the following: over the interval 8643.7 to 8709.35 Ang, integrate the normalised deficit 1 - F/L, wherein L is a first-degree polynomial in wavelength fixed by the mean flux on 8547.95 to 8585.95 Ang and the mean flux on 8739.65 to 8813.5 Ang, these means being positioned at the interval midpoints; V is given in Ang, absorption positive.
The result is 2.6 Ang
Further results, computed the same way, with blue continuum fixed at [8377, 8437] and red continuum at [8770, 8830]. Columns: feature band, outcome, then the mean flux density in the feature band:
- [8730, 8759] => 0.8 Ang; 32.3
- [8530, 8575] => 4.0 Ang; 29.5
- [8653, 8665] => 1.3 Ang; 29.4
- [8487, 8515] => 1.9 Ang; 29.9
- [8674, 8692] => 0.9 Ang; 31.3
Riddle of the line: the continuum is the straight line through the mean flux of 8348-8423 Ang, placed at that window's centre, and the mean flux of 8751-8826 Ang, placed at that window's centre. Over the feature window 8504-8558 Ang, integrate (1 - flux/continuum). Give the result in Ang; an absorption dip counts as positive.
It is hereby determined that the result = 5.4 Ang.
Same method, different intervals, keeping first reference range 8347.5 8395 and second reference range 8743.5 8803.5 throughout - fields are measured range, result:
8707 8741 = 0.4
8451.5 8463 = 0.4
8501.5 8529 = 2.0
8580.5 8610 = 0.7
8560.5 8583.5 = 0.8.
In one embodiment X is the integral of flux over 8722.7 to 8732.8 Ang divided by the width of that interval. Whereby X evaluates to 33.8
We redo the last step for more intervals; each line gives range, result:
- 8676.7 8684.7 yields 31.3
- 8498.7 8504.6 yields 29.8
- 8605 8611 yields 32.1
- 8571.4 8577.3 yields 31.8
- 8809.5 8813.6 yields 31.9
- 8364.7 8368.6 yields 32.7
